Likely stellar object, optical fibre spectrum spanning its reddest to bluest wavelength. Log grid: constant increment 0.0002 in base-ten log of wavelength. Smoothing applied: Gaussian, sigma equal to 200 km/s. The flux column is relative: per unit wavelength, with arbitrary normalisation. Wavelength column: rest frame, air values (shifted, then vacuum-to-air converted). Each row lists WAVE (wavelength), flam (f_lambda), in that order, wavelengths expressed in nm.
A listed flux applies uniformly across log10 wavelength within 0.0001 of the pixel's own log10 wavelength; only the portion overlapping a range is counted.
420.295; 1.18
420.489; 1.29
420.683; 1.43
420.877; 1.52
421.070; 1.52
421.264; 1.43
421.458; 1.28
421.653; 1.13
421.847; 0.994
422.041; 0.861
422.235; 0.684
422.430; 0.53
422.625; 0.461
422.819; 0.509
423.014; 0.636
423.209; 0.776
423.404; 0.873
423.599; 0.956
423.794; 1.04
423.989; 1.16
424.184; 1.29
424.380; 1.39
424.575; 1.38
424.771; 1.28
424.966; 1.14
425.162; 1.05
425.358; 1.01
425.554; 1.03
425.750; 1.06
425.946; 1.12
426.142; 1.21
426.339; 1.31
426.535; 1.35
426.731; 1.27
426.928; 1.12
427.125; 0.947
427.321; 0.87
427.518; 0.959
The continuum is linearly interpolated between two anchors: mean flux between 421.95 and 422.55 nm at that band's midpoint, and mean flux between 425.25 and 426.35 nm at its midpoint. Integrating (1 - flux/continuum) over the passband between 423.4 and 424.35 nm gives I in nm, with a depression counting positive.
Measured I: -0.24 nm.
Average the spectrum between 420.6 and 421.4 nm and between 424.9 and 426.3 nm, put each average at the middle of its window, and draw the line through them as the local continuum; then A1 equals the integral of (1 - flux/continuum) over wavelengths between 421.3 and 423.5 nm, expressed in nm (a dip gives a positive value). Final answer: 0.89 nm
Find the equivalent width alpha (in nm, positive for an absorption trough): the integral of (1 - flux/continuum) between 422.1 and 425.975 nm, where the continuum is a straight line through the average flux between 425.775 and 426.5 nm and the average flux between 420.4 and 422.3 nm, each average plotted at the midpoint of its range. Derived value 0.80 nm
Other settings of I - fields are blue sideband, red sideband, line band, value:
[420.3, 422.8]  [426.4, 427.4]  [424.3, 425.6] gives -0.09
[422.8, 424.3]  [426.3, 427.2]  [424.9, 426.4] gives 0.00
